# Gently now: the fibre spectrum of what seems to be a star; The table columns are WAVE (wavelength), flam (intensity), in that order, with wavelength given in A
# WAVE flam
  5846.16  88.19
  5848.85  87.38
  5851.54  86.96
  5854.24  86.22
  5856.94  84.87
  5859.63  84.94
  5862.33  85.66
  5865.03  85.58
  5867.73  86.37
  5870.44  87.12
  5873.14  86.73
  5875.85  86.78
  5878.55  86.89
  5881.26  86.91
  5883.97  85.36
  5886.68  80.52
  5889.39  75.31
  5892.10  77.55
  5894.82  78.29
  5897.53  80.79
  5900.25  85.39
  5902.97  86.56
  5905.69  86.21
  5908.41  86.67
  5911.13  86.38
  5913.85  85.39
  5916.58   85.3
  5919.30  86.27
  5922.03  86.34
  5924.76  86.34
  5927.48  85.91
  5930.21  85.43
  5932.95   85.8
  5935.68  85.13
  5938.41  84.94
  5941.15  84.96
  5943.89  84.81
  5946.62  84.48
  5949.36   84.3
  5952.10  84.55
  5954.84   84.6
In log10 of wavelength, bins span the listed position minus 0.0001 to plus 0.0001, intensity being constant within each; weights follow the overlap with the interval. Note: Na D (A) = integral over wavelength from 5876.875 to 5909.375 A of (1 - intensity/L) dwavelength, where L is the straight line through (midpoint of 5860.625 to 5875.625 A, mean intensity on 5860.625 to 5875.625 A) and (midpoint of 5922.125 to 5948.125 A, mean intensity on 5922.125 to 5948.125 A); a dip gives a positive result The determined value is 1.1 A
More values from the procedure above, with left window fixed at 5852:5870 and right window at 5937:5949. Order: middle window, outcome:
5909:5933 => -0.3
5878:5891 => 0.4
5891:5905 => 0.5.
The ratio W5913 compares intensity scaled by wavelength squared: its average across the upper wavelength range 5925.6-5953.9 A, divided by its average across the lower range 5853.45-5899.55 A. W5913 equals 1.0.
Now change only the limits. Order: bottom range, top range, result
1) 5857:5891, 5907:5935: 1.03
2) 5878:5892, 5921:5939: 1.06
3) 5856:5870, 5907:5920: 1.02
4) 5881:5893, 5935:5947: 1.07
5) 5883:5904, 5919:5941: 1.07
